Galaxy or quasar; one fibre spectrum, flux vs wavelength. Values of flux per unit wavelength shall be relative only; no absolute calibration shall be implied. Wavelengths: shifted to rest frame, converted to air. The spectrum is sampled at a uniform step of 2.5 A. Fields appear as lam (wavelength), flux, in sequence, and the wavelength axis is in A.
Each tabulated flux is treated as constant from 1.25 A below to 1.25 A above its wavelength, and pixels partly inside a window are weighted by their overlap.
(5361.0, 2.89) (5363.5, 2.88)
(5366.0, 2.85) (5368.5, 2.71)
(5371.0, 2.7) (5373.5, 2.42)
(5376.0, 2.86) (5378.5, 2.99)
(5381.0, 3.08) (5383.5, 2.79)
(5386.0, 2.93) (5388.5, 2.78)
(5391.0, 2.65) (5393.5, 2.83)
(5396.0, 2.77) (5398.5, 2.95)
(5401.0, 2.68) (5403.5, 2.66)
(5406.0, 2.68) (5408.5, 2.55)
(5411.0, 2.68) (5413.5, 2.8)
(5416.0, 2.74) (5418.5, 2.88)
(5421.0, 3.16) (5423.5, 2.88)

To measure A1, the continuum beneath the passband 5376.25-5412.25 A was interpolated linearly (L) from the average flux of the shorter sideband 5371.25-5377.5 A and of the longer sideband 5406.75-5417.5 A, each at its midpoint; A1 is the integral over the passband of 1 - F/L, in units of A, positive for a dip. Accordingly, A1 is -1.5 A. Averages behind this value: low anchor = 2.66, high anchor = 2.7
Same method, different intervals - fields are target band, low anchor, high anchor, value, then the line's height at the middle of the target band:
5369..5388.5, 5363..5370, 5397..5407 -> -0.2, 2.78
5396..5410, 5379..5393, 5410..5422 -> 0.7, 2.85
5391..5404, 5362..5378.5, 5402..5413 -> -0.4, 2.68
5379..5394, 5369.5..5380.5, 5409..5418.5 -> -0.5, 2.76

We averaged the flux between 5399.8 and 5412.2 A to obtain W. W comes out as 2.65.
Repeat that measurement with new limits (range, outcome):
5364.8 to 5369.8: 2.78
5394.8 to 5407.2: 2.75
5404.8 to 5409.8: 2.61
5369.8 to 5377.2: 2.66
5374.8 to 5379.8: 2.93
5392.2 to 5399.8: 2.85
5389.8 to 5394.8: 2.74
